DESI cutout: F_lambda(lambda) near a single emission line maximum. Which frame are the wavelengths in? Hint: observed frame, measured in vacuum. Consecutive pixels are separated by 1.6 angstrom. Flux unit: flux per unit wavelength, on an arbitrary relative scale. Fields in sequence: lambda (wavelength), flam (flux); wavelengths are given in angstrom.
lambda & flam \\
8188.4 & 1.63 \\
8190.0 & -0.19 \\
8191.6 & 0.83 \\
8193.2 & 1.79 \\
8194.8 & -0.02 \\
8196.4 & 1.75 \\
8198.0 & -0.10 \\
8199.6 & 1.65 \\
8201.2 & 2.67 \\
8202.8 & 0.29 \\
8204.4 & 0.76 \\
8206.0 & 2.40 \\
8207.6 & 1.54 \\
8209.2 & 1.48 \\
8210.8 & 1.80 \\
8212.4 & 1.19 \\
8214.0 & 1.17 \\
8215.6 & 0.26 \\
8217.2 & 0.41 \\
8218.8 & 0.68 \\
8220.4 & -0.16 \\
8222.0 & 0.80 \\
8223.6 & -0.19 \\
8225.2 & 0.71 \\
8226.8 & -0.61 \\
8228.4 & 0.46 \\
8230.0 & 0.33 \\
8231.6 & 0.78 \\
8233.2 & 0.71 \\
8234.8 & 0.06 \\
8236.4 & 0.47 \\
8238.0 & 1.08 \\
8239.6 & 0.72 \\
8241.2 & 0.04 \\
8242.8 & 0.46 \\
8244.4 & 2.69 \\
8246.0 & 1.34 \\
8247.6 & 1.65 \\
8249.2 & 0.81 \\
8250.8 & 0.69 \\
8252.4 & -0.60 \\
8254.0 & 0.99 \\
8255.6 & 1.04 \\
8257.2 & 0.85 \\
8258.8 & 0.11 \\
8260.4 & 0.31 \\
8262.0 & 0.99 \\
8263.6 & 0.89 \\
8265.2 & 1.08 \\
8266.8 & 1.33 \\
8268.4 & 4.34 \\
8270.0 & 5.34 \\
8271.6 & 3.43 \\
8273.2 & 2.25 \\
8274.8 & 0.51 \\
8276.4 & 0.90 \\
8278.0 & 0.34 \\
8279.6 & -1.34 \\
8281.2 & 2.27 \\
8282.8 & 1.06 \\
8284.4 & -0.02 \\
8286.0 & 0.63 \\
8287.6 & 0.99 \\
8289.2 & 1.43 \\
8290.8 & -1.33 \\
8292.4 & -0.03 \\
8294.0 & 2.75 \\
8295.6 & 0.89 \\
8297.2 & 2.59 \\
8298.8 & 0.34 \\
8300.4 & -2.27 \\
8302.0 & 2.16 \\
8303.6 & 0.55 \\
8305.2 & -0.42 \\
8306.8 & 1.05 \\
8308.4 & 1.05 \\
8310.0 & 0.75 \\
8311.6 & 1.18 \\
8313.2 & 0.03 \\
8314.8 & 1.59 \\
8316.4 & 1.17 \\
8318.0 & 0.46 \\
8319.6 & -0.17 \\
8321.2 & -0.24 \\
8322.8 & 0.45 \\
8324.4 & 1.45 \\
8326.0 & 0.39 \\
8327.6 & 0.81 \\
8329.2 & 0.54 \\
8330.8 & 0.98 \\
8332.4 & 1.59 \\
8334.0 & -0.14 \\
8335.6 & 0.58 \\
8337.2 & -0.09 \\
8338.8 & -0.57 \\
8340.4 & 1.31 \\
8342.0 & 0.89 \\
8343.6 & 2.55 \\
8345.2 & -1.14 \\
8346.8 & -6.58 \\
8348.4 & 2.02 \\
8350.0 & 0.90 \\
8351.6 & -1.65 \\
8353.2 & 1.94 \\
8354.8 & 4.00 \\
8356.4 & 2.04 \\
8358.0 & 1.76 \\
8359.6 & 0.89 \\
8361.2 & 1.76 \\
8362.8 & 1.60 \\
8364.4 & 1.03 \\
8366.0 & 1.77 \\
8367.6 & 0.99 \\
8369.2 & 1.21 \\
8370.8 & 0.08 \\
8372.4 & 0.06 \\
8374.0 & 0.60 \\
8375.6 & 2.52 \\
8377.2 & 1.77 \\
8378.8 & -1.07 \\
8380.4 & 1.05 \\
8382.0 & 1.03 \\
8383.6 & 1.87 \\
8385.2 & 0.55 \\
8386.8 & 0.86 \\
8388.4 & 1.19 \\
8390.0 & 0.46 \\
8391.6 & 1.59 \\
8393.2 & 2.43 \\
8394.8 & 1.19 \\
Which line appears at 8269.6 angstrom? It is [O III]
